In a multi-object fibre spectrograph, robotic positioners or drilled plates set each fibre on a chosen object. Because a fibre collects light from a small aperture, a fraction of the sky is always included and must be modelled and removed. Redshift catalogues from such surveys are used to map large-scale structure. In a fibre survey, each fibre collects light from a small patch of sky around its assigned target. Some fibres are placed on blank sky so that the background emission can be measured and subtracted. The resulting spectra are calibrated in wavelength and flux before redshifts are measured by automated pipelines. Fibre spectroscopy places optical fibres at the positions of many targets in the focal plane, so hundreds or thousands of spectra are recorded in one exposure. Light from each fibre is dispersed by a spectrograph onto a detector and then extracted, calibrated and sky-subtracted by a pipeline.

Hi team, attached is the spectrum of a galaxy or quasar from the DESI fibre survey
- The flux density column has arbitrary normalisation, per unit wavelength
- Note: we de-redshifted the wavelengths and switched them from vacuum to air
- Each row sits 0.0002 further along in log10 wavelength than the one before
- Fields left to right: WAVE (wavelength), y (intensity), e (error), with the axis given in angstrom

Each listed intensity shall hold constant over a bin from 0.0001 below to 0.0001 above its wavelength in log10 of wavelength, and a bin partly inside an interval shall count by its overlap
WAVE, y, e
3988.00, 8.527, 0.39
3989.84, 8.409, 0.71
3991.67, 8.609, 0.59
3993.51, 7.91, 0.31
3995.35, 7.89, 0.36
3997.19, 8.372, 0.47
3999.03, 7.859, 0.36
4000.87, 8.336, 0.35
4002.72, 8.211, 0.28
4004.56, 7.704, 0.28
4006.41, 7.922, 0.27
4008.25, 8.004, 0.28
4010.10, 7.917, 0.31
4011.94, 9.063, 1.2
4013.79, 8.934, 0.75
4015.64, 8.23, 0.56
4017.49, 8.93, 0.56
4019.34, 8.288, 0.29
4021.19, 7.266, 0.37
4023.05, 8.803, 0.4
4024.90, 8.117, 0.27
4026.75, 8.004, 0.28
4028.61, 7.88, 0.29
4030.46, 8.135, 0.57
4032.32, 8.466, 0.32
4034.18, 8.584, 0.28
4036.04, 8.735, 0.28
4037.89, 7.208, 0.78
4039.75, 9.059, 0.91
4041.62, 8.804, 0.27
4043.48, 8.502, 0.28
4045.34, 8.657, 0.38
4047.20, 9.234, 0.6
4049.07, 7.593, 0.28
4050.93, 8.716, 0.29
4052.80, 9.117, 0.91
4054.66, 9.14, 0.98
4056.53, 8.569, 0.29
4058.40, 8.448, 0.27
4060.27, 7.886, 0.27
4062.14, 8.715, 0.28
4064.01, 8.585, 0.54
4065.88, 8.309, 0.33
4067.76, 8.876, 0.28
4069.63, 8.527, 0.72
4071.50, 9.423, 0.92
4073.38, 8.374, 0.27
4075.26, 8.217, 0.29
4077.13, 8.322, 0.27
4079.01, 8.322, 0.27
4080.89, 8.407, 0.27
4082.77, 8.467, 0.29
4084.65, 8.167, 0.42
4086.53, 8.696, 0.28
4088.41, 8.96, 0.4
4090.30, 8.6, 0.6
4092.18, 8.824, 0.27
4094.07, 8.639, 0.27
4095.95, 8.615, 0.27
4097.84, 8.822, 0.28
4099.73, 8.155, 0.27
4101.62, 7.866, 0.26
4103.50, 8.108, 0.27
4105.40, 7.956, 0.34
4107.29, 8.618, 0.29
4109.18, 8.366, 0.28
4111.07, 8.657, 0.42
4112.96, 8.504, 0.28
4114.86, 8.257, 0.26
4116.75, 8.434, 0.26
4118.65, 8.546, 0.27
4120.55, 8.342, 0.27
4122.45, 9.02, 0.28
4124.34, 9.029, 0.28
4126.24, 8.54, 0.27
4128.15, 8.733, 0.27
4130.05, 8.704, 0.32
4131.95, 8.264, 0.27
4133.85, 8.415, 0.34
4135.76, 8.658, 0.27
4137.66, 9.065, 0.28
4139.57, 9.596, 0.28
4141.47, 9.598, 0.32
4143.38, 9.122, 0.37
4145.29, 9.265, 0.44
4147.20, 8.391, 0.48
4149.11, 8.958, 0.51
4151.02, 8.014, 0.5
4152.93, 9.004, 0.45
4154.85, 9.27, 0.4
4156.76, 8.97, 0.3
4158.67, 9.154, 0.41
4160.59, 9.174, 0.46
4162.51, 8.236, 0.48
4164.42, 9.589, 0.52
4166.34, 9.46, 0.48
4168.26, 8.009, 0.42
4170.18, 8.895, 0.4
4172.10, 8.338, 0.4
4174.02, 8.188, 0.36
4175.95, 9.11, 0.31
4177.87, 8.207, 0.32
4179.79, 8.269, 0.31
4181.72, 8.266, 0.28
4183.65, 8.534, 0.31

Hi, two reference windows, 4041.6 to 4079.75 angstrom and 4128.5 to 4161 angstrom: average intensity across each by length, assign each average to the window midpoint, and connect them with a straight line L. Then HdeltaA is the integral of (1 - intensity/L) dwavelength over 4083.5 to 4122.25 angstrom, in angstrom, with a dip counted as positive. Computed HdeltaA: 1.2 angstrom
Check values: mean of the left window 8.58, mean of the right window 8.91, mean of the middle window 8.47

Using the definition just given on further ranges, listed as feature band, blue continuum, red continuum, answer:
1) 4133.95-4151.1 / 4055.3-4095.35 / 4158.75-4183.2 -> -0.72 angstrom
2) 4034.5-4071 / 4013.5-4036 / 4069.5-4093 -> -0.62 angstrom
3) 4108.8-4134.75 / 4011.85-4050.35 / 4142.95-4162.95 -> 0.56 angstrom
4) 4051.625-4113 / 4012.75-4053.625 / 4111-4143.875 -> 0.47 angstrom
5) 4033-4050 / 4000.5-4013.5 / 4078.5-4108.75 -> -0.39 angstrom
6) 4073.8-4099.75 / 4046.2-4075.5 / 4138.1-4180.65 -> 0.46 angstrom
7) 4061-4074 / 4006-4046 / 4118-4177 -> -0.26 angstrom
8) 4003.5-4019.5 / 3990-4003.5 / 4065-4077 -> -0.13 angstrom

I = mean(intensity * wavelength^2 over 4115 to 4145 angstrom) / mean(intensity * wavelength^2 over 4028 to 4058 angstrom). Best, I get 1.1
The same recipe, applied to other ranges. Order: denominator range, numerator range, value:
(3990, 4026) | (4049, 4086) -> 1.07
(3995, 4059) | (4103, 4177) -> 1.10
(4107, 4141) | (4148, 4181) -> 1.03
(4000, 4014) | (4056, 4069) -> 1.06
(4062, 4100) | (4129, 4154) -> 1.06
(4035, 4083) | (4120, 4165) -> 1.08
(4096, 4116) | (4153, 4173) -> 1.10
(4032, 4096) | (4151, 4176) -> 1.08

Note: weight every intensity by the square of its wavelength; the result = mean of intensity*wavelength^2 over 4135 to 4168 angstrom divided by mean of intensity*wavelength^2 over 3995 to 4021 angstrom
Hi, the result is 1.17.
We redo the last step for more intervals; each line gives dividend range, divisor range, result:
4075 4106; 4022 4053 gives 1.03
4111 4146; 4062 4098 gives 1.05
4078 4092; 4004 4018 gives 1.06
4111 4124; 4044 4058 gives 1.02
